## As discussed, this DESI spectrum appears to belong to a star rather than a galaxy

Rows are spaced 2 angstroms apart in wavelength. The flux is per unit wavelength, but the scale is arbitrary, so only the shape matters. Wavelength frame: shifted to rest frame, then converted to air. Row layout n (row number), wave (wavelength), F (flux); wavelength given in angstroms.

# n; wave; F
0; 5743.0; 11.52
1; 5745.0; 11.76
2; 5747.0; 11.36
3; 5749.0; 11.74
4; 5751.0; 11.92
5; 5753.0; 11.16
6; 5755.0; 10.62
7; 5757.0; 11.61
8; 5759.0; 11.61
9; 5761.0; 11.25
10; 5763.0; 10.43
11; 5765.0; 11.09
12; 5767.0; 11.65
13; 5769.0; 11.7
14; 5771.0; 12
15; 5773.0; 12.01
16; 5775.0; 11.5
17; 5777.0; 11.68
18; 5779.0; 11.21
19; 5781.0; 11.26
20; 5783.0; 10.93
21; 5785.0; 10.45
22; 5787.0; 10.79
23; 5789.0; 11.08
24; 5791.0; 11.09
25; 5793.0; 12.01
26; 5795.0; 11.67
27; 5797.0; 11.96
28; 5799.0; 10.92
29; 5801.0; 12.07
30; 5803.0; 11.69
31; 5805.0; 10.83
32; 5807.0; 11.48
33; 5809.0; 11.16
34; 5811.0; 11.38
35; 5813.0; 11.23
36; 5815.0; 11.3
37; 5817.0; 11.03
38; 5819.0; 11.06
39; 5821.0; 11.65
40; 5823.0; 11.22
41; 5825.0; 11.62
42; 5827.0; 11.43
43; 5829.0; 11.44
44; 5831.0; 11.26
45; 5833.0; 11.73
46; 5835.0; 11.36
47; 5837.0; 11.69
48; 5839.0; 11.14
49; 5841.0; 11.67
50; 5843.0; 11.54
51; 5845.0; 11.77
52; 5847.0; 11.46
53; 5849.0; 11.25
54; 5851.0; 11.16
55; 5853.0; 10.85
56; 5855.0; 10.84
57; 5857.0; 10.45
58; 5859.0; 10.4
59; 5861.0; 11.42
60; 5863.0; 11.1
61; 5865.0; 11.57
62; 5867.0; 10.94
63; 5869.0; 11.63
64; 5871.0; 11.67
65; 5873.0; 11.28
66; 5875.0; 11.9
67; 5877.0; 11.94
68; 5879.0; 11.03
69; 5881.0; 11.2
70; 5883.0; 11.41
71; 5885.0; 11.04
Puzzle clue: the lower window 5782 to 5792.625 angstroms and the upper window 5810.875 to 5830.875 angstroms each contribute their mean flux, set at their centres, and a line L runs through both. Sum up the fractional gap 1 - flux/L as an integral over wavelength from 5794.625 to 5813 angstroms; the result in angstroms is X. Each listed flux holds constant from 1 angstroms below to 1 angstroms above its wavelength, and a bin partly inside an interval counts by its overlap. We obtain -0.5 angstroms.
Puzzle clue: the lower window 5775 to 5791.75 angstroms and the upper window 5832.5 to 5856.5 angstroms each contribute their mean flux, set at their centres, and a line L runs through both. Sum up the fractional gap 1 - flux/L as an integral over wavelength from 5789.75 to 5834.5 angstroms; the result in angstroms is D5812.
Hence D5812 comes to -0.8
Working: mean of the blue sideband 11.1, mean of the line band 11.4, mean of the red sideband 11.3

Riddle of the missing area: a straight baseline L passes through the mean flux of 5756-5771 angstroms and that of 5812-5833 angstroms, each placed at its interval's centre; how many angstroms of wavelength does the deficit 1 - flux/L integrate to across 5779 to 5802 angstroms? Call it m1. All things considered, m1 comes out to 0.1 angstroms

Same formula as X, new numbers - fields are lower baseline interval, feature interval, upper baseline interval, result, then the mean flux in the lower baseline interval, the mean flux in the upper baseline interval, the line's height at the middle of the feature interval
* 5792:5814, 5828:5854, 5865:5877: 0.2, 11.5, 11.5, 11.5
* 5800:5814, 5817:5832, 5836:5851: 0.1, 11.4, 11.5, 11.4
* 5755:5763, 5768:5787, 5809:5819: -0.2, 11.2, 11.2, 11.2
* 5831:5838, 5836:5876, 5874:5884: 0.8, 11.5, 11.5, 11.5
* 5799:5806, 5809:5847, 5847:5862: -0.7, 11.4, 10.9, 11.2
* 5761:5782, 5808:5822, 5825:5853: 0.2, 11.4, 11.4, 11.4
